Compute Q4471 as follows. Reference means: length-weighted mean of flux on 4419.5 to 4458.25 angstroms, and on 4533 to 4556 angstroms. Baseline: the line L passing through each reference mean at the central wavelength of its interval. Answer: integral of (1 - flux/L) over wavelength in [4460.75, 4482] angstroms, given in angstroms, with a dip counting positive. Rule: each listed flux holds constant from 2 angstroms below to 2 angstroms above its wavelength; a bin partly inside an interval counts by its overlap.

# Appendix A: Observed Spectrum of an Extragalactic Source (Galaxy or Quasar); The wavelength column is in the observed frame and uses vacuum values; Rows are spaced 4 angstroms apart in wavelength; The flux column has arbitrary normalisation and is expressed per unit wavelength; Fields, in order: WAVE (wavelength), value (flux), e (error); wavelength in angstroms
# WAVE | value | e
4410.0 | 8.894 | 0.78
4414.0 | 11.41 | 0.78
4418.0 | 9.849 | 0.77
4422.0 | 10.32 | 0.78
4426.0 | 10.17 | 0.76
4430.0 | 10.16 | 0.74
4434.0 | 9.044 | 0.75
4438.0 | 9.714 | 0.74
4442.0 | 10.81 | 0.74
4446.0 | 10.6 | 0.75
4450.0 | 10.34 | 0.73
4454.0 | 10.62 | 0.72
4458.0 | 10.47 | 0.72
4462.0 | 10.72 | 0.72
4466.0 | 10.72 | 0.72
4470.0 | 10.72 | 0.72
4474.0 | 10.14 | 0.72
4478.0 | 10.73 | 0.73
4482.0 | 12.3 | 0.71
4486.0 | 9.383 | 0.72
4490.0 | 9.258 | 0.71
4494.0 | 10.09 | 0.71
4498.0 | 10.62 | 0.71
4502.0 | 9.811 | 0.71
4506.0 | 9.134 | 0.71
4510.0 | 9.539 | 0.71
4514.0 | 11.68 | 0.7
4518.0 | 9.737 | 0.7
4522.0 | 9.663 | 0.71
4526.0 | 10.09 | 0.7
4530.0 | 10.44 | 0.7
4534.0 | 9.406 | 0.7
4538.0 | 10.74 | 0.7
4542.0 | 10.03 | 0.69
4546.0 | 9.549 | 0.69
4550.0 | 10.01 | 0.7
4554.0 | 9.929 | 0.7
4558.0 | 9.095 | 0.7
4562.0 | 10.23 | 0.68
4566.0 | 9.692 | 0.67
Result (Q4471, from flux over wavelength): -1.3 angstroms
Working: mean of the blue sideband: 10.2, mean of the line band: 10.8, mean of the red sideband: 9.97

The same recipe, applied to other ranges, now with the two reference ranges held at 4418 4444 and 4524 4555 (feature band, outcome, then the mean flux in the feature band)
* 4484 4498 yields 0.42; 9.73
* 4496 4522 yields -0.07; 10.1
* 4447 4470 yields -1.30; 10.6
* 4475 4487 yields -1.01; 10.9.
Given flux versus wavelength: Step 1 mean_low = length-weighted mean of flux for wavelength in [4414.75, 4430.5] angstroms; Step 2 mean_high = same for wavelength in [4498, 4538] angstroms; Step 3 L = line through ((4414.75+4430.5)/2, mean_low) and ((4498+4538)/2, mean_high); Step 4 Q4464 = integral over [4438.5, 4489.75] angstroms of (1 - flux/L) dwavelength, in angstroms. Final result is -2.13 angstroms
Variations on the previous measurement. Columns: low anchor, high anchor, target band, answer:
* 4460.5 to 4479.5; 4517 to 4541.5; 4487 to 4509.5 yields 1.3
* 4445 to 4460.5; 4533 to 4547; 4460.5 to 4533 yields 0.0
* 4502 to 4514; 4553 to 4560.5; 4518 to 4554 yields -1.3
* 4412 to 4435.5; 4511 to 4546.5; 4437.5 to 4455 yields -0.5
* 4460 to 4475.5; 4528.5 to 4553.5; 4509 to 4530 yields 0.0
